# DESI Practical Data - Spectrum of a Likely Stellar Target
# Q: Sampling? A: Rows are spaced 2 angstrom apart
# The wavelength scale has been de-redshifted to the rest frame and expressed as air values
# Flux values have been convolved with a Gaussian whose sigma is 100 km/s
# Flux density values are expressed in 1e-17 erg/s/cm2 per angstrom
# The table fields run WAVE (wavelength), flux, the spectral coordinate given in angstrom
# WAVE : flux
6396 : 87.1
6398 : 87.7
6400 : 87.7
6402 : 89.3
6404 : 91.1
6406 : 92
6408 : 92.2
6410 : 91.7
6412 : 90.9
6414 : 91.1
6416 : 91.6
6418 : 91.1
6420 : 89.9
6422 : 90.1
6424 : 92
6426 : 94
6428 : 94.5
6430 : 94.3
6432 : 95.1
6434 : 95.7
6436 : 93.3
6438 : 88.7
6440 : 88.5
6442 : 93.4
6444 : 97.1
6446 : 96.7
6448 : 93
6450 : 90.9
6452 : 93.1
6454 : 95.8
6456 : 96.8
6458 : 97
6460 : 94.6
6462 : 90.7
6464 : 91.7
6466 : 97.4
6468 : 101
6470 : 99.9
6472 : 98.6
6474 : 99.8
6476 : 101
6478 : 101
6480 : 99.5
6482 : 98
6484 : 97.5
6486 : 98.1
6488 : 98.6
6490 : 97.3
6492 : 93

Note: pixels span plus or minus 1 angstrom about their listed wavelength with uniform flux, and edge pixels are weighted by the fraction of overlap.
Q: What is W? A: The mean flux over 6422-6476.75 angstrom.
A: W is 94.9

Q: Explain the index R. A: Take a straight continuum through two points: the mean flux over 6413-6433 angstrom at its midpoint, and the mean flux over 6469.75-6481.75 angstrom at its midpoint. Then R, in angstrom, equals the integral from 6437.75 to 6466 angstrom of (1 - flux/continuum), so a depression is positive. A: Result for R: 0.8 angstrom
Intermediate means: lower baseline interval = 92.4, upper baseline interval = 99.8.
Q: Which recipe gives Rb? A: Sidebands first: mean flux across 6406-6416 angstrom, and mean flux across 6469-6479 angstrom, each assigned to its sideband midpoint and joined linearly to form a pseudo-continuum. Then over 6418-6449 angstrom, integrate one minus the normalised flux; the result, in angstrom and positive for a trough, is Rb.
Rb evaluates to 0.51 angstrom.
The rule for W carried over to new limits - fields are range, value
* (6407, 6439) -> 92.3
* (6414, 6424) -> 90.8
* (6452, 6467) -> 94.7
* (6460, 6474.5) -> 96.8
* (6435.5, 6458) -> 93.6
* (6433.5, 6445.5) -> 92.8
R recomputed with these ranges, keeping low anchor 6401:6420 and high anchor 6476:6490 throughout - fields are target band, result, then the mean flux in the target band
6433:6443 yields 0.2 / 91.9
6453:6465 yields 0.2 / 94.4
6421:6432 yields 0.0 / 93.2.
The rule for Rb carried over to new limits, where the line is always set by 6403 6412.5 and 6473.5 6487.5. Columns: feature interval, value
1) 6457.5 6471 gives 0.2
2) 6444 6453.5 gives 0.2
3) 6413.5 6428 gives 0.2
